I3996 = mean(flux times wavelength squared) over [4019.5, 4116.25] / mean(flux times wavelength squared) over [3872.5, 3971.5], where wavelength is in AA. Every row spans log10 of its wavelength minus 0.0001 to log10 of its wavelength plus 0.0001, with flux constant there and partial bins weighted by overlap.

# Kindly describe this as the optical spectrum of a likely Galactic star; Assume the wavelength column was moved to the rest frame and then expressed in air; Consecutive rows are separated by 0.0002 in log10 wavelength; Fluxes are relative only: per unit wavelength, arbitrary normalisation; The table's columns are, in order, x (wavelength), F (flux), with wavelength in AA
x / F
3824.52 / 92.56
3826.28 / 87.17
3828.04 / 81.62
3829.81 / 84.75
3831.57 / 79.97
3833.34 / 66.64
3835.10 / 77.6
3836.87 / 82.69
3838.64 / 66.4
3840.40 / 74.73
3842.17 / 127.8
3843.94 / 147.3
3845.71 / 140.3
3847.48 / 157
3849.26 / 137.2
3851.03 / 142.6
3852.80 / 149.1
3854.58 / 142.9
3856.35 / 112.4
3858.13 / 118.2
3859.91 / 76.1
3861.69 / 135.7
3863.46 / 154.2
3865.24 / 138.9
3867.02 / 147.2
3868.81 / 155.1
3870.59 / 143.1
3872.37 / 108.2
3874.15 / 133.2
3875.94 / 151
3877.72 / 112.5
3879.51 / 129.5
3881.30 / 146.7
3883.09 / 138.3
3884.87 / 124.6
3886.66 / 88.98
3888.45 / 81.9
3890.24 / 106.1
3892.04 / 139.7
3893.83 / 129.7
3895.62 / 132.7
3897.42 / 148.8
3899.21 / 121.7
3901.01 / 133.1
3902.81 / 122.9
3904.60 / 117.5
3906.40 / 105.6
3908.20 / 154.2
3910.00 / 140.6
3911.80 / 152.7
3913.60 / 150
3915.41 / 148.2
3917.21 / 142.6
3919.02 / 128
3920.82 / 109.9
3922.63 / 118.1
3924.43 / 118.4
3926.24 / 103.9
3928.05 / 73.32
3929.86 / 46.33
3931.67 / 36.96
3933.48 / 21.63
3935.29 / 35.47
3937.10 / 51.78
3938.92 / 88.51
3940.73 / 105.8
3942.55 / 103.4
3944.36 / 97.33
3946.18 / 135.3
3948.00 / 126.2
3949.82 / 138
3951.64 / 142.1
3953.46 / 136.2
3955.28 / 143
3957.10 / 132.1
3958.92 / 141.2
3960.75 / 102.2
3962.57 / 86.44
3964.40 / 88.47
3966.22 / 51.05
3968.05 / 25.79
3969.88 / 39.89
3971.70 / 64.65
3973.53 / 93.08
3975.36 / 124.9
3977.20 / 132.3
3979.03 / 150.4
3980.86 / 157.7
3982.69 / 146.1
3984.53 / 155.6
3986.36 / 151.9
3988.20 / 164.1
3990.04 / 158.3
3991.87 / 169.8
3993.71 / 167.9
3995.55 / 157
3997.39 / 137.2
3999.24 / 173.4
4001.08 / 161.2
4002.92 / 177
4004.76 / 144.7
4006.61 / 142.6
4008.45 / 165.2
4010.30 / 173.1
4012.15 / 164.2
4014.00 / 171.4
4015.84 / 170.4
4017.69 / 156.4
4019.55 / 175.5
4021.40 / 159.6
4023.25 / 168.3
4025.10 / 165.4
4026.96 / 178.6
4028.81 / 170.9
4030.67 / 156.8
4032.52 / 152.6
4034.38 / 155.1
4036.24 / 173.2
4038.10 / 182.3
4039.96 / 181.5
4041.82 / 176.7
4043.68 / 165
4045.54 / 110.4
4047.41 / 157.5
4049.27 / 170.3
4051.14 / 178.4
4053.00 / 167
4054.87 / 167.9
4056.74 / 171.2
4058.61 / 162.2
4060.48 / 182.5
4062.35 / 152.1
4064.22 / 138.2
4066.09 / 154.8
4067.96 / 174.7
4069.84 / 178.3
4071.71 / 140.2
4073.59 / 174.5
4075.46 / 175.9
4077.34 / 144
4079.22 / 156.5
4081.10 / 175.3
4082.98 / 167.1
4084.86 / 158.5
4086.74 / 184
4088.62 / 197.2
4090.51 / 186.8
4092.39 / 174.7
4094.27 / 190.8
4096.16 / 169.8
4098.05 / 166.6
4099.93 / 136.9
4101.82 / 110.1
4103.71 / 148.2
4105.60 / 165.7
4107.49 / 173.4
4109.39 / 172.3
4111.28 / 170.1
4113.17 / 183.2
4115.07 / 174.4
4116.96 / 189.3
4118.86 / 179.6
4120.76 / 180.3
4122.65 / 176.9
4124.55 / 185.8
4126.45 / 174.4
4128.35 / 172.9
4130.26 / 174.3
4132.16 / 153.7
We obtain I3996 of 1.62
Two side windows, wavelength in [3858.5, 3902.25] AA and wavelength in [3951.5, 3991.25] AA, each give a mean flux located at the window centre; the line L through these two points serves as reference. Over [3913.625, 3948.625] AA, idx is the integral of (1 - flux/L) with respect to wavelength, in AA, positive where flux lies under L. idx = 7.7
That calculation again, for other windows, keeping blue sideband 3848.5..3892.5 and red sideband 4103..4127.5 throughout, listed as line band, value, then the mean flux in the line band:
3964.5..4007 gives 5.5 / 132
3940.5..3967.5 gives 5.6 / 114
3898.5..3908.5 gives 0.8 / 124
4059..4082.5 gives 0.6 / 162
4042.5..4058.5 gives 0.2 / 161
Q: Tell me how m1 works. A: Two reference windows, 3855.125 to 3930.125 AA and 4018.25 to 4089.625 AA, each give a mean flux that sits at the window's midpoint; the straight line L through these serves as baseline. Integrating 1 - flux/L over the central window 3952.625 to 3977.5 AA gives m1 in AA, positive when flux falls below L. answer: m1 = 8.2 AA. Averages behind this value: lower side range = 125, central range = 96.2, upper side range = 166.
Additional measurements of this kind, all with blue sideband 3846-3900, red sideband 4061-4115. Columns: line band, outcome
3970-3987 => 2.47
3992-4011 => -1.13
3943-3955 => 1.15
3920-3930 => 2.89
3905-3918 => -0.43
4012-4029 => -1.53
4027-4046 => -0.92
